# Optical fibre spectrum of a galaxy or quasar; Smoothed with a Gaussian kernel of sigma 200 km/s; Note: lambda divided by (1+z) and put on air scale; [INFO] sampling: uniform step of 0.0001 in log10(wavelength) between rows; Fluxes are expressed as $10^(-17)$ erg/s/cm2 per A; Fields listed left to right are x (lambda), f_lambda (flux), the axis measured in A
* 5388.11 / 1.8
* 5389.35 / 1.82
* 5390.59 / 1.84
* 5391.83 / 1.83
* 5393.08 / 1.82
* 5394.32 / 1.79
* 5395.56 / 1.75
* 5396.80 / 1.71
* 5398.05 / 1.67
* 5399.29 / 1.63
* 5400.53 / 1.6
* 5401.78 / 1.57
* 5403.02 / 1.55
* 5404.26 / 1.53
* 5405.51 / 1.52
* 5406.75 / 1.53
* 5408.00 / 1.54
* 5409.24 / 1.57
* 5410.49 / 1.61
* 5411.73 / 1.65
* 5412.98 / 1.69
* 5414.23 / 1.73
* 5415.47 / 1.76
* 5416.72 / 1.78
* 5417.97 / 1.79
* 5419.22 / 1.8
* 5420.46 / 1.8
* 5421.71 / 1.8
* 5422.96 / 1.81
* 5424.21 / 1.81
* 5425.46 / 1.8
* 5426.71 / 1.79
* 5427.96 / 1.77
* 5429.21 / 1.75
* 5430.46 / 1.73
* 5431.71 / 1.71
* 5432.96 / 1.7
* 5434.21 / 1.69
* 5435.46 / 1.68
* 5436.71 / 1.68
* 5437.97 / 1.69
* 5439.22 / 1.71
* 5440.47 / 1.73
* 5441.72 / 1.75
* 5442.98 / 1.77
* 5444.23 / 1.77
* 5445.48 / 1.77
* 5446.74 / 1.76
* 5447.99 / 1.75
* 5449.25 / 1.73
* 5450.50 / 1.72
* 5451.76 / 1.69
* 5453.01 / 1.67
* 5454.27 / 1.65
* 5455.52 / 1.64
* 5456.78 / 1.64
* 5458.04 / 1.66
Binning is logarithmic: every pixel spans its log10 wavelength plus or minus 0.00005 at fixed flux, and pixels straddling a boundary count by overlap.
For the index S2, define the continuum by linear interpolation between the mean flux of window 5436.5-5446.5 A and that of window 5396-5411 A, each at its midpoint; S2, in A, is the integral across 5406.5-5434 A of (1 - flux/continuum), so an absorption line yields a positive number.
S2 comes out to -1.2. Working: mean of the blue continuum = 1.59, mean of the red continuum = 1.74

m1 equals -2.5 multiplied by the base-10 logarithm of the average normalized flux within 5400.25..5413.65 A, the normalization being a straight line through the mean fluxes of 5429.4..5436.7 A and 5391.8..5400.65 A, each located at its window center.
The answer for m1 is 0.09 mag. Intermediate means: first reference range 1.72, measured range 1.58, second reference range 1.7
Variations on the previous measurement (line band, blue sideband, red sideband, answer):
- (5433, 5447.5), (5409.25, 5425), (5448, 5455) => -0.009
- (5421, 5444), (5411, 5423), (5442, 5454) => 0.002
